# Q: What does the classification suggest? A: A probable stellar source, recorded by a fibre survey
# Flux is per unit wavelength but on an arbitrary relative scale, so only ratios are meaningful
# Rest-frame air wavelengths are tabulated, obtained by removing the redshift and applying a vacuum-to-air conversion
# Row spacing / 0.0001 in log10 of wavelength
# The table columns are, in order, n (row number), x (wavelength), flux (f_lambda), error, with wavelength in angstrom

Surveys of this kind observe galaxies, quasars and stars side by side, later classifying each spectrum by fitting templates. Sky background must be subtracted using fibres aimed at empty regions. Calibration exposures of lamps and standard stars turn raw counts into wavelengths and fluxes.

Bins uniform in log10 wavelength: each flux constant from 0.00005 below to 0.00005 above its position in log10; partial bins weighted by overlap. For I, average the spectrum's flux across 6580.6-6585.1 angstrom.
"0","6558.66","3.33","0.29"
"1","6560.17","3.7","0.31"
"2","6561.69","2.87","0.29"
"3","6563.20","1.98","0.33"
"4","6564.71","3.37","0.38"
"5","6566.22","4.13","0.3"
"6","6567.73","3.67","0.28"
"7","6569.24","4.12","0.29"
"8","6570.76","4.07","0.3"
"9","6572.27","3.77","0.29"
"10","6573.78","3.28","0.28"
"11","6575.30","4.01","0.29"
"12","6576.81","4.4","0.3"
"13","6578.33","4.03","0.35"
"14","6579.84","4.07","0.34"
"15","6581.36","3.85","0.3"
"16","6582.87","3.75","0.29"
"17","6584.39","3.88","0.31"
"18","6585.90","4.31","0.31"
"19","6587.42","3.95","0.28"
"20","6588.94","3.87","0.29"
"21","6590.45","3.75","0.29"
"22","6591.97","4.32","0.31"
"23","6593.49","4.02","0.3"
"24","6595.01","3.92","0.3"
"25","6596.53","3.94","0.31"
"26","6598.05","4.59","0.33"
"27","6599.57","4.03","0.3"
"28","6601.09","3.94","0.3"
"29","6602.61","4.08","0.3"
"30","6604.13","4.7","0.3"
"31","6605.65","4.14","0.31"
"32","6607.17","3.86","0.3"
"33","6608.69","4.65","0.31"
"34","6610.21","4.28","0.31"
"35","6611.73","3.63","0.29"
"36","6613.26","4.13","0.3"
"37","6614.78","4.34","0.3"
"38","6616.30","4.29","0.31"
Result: 3.83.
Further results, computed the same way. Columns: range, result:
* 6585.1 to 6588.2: 4.12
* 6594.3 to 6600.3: 4.12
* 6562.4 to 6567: 3.16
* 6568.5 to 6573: 3.98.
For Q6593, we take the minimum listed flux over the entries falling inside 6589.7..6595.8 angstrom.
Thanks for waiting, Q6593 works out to 3.75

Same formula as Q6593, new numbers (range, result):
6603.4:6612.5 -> 3.63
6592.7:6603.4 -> 3.92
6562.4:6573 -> 1.98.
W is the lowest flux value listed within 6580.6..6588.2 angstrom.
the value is 3.75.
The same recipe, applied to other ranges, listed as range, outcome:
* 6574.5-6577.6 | 4.01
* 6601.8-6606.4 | 4.08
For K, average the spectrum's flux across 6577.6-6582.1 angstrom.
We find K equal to 3.98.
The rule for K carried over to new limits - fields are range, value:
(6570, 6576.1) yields 3.79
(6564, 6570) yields 3.83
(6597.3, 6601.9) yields 4.18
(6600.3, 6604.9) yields 4.24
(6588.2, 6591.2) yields 3.82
